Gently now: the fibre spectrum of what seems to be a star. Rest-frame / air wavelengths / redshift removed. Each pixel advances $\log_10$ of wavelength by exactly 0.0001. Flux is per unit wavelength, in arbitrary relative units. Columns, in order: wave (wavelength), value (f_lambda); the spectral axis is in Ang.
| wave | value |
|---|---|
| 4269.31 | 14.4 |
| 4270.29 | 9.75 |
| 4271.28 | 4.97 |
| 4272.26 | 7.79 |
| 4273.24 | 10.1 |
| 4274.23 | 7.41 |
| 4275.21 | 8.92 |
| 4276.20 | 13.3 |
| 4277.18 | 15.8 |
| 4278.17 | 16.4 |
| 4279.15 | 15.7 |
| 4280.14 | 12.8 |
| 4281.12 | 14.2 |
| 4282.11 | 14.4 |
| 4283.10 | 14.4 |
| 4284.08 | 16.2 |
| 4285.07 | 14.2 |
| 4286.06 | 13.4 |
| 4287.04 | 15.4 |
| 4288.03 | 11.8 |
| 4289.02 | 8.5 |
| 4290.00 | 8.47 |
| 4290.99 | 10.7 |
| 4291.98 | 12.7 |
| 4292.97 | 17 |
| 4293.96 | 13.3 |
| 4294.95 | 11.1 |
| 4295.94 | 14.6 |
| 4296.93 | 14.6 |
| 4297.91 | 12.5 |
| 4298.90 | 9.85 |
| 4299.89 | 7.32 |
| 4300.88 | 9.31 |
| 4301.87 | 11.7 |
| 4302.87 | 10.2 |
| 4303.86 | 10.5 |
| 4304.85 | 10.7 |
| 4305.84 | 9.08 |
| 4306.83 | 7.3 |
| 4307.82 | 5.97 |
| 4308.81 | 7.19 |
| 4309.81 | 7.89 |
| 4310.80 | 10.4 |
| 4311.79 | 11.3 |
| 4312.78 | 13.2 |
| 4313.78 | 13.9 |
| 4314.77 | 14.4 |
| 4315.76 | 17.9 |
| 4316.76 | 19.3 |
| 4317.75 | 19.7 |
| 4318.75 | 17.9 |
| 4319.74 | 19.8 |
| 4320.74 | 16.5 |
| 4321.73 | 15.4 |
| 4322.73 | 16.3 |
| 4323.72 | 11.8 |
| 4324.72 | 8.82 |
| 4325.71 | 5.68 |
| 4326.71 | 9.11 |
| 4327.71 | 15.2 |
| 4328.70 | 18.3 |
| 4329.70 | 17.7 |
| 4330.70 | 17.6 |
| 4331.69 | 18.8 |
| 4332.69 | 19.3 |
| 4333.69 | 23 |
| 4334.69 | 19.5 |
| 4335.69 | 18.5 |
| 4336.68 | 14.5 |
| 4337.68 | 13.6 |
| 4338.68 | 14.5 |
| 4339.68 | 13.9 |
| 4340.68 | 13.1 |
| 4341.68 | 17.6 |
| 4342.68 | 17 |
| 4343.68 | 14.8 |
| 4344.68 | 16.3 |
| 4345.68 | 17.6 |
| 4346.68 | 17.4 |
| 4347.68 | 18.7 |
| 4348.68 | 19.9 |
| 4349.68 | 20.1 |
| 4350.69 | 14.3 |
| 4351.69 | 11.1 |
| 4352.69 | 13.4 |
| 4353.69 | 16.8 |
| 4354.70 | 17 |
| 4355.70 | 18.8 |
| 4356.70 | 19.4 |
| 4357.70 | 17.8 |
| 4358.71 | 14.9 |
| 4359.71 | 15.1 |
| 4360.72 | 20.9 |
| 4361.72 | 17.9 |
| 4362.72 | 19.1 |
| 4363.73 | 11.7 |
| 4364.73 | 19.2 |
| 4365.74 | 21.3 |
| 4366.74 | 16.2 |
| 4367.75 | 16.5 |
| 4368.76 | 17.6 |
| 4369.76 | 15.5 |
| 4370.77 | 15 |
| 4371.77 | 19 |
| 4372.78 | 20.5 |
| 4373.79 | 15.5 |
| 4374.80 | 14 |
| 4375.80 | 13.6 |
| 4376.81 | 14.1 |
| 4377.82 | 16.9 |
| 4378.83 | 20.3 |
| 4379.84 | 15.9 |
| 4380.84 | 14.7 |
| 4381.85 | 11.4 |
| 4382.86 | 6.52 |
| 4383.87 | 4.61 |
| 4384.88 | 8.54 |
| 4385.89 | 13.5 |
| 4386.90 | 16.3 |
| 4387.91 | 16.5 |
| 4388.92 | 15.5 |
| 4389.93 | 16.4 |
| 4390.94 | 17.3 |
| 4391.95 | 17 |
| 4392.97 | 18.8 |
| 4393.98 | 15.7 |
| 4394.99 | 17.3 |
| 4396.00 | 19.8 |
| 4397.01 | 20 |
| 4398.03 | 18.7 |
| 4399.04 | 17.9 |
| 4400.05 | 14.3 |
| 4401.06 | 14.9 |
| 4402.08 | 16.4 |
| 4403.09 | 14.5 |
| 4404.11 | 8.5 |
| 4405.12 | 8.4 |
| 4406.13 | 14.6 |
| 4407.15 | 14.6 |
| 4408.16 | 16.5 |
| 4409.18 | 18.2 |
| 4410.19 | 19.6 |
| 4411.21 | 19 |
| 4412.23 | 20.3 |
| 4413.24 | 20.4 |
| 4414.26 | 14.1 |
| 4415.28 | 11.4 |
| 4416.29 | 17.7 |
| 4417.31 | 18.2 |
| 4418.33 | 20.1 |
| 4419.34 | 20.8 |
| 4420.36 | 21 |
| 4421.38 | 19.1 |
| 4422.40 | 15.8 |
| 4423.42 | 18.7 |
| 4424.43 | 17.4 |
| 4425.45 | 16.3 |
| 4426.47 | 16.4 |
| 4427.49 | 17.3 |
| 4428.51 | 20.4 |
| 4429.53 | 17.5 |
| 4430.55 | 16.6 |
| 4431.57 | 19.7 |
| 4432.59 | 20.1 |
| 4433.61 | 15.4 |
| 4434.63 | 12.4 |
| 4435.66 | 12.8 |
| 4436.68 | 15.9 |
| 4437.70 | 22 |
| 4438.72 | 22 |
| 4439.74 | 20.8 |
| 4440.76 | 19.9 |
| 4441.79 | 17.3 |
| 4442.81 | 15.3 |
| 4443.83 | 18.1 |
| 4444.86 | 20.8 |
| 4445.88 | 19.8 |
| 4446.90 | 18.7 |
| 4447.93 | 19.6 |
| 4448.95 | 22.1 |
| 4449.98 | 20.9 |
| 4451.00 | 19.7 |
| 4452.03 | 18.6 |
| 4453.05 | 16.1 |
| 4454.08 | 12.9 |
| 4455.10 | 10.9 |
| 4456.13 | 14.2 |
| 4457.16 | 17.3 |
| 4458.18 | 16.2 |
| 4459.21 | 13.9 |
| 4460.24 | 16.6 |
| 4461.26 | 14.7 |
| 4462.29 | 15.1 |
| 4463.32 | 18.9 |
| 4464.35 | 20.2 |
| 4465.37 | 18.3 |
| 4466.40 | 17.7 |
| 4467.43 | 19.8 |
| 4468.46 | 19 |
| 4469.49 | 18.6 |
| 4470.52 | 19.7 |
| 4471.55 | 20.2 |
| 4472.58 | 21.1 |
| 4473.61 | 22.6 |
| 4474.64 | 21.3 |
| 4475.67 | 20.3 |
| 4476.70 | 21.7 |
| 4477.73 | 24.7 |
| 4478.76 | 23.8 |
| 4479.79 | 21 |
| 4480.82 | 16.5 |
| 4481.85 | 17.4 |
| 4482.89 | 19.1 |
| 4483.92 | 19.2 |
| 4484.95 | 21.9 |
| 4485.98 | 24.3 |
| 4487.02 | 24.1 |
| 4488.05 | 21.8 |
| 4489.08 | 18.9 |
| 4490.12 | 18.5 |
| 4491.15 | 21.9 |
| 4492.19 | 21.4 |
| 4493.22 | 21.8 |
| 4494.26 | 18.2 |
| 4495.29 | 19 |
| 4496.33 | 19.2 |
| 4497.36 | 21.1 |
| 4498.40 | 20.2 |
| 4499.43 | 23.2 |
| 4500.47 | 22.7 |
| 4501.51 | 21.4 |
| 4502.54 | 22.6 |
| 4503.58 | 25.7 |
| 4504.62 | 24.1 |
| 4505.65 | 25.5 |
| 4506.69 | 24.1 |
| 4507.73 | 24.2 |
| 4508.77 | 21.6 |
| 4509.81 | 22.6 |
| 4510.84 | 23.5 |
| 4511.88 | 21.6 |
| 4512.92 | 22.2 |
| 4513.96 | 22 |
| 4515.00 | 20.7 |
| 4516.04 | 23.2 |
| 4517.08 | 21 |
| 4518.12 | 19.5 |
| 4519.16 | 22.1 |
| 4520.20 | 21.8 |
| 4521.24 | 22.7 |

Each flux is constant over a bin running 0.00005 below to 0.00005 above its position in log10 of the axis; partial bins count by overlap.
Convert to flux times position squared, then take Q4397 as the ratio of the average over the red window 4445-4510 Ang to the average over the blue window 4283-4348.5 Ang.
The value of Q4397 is 1.55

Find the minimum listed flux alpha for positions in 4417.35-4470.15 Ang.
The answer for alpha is 10.9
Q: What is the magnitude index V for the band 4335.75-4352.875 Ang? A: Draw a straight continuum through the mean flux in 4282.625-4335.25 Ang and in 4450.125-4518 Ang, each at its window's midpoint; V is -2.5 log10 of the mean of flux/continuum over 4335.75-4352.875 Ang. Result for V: -0.08 mag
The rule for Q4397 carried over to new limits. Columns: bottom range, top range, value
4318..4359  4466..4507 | 1.40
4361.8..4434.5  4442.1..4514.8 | 1.27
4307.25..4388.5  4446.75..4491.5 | 1.31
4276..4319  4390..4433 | 1.43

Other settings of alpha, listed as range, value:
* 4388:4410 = 8.4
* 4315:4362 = 5.68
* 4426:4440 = 12.4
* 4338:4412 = 4.61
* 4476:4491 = 16.5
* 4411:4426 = 11.4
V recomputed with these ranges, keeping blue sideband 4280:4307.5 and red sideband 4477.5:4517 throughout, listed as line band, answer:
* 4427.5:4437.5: 0.10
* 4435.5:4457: 0.07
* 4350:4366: -0.12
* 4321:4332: -0.04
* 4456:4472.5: 0.14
